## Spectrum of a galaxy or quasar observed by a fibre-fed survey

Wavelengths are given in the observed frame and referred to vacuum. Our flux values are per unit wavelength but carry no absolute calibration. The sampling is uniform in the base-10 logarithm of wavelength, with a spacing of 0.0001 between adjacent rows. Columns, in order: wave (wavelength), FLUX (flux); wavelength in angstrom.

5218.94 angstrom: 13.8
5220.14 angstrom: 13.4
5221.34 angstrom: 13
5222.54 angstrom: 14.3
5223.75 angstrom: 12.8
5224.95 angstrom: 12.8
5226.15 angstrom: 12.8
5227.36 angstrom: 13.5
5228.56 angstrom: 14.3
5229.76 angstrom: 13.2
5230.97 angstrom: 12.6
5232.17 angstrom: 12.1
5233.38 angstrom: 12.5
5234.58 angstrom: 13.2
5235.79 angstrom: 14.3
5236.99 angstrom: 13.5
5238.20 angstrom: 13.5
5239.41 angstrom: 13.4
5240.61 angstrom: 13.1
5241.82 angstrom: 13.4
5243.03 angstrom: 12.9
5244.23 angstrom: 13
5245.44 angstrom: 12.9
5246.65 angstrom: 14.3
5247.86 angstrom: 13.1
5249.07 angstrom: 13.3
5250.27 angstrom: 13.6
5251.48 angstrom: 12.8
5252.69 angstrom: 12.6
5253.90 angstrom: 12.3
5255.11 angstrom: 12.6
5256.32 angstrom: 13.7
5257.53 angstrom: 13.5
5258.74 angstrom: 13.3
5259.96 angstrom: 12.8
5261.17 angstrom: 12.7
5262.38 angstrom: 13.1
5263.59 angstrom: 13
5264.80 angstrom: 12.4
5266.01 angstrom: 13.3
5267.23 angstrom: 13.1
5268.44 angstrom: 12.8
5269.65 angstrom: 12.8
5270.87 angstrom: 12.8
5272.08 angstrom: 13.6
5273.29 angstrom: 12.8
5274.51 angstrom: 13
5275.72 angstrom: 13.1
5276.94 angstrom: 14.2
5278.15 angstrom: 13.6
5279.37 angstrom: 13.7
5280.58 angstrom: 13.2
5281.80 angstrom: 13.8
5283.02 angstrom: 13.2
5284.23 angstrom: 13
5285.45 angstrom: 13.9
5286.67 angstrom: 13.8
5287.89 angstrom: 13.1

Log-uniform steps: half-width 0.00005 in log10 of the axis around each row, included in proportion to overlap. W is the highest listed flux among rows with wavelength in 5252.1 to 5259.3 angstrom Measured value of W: 13.7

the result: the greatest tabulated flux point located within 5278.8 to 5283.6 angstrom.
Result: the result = 13.8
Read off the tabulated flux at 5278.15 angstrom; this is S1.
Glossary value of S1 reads 13.6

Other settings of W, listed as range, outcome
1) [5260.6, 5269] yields 13.3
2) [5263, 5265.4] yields 13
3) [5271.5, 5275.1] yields 13.6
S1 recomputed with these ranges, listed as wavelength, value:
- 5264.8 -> 12.4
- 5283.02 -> 13.2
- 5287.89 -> 13.1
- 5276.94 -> 14.2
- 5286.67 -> 13.8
